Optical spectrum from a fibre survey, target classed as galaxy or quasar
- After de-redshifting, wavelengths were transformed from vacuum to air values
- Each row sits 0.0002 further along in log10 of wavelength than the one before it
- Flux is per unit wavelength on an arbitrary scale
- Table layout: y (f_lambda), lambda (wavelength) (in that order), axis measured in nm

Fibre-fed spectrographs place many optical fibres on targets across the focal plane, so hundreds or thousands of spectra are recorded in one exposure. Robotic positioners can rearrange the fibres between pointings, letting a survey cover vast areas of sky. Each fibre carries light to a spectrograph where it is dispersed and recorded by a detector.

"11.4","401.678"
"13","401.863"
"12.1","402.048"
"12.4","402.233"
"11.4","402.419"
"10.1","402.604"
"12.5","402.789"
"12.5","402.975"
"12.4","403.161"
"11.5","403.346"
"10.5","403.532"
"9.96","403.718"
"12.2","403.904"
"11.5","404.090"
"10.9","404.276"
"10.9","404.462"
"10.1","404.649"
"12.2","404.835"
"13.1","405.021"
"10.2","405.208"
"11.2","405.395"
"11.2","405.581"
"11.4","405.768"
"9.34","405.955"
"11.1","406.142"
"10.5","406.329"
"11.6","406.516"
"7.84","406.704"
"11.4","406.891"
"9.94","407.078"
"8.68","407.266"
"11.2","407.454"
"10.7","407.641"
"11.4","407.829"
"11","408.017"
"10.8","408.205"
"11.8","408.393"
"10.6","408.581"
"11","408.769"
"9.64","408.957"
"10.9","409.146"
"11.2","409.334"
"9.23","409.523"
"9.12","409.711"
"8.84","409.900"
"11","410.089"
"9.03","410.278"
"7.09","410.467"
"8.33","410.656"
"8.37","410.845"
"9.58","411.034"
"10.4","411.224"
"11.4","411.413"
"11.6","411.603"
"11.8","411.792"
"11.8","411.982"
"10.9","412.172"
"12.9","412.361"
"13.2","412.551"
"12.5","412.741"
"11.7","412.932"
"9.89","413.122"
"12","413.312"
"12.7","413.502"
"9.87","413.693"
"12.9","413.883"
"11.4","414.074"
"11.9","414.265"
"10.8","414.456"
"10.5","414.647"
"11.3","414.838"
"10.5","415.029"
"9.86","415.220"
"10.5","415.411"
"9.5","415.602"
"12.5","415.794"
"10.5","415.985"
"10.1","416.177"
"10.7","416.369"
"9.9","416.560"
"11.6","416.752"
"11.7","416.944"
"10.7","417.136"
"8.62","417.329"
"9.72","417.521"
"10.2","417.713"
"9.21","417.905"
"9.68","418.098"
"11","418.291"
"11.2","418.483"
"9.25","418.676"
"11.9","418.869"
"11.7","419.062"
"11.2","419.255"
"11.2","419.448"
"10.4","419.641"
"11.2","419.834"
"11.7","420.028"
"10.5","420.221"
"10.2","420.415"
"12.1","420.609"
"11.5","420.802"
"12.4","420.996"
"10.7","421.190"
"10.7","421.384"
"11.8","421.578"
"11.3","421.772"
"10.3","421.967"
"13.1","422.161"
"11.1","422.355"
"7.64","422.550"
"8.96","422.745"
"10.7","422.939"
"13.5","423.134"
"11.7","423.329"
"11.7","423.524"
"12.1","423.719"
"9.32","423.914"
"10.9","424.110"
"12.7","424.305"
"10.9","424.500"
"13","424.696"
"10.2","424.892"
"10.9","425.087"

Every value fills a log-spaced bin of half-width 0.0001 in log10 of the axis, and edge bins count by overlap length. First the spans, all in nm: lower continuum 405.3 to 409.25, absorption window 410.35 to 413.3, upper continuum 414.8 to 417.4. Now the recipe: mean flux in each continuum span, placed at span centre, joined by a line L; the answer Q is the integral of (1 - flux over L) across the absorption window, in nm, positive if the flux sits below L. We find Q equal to -0.05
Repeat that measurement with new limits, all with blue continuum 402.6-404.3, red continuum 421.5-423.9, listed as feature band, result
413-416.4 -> 0.08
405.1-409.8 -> 0.36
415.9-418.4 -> 0.21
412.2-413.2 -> -0.06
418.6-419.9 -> 0.02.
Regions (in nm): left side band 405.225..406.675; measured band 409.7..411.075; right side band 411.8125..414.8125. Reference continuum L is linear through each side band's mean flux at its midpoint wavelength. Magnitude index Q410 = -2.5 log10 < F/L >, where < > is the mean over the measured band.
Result 0.26 mag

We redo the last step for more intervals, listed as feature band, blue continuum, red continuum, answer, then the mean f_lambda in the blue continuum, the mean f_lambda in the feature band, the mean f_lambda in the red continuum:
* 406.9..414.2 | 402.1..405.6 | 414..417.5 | 0.03 mag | 11.4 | 10.7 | 10.7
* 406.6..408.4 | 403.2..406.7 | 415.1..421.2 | 0.06 mag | 11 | 10.4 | 10.7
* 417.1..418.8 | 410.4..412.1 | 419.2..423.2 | 0.08 mag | 10.1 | 9.96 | 11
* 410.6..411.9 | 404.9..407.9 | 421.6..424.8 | 0.06 mag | 10.7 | 10.3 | 11.2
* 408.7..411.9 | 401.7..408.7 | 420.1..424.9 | 0.13 mag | 11.1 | 9.91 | 11.2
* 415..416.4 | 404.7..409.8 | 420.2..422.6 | 0.04 mag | 10.7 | 10.5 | 11.1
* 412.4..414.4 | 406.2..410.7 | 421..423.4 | -0.13 mag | 10.1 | 11.8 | 11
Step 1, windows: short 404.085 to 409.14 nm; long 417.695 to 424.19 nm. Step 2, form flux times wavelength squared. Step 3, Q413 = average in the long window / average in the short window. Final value 1.1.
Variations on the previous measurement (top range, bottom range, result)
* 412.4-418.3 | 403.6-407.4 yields 1.06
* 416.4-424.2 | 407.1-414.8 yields 1.06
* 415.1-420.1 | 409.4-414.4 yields 1.01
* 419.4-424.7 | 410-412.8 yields 1.10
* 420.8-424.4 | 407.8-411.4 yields 1.19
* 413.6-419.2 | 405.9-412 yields 1.08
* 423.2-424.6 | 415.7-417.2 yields 1.07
